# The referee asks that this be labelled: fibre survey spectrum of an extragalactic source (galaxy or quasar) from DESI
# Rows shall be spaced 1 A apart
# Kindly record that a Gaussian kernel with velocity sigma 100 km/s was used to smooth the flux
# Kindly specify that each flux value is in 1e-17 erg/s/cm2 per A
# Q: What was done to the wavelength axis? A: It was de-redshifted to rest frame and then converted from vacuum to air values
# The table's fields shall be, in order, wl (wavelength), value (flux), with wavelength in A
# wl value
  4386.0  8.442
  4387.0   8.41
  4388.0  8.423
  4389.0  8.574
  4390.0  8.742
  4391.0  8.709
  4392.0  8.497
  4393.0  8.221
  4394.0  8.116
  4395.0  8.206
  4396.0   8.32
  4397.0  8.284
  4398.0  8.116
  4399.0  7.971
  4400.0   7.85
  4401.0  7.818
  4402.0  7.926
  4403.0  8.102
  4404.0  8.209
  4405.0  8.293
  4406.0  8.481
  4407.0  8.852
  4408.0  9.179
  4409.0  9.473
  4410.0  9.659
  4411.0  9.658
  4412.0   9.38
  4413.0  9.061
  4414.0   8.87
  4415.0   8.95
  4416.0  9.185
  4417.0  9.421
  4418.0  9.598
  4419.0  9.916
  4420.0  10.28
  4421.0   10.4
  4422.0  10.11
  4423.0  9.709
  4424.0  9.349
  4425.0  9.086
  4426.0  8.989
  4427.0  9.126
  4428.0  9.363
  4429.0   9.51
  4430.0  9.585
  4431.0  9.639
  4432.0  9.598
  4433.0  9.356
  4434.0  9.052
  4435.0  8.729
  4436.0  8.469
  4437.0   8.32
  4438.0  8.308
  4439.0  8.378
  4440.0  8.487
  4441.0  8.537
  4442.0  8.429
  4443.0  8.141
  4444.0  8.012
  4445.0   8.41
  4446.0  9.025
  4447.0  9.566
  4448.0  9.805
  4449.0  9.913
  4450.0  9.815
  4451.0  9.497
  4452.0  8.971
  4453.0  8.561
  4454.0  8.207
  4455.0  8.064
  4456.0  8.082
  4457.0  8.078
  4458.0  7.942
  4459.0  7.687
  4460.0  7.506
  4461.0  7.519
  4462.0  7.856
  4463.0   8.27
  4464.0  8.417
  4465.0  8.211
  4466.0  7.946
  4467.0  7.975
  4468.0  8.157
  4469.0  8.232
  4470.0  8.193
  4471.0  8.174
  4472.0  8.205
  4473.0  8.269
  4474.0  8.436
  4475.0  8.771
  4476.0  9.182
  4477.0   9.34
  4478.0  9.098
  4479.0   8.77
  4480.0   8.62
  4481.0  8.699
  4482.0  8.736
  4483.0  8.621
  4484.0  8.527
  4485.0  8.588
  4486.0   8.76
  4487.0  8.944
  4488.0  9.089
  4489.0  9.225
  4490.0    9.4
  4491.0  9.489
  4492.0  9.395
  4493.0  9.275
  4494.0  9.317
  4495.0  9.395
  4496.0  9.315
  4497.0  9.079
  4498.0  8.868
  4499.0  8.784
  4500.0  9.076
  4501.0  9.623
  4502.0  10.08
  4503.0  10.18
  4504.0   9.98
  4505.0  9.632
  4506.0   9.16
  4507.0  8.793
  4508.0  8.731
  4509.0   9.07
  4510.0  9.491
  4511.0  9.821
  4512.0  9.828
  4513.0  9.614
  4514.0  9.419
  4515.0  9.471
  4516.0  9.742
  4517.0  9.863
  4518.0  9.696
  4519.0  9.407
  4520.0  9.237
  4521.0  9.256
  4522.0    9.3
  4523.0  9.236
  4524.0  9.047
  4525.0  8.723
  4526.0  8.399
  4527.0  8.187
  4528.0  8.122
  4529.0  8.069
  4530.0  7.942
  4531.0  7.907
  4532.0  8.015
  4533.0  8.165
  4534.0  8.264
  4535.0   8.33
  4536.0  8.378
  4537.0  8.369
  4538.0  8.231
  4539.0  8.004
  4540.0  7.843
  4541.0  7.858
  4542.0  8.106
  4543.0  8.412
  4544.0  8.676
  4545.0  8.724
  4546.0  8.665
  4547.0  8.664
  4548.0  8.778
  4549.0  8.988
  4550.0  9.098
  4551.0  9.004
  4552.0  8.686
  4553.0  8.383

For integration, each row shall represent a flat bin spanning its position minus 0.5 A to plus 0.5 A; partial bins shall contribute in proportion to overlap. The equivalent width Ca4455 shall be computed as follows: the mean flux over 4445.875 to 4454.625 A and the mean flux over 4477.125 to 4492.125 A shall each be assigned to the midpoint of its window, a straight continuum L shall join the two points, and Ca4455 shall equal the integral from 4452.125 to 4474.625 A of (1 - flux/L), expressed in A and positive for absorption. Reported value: 2.5 A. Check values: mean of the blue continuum 9.26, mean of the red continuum 8.93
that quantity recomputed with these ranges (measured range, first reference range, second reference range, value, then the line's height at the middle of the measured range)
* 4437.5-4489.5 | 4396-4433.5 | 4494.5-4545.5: 2.7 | 9.01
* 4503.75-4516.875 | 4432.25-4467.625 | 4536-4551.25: -1.5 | 8.49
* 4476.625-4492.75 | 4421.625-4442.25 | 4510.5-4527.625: 0.4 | 9.2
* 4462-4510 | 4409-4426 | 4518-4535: 0.3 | 8.95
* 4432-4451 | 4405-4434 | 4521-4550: 0.7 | 9.21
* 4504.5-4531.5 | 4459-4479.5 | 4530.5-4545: -2.8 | 8.23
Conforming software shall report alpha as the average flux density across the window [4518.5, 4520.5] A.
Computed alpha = 9.32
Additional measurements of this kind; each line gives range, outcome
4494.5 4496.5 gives 9.36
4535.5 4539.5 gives 8.25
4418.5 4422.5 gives 10.2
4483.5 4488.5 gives 8.78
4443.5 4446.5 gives 8.48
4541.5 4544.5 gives 8.4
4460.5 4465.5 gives 8.05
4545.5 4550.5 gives 8.84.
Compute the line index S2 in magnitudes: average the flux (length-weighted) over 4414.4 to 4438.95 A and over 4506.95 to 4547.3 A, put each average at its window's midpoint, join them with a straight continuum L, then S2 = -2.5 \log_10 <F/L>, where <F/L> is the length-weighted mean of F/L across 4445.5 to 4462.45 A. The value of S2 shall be 0.07 mag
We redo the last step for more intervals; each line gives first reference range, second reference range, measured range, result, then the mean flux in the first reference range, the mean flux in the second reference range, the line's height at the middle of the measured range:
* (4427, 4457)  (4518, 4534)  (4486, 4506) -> -0.08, 8.88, 8.62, 8.72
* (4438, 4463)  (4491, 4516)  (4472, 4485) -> 0.03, 8.51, 9.4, 8.98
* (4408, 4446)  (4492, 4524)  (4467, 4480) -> 0.09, 9.15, 9.41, 9.3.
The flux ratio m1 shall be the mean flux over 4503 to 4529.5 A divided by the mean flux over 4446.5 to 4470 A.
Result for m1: 1.09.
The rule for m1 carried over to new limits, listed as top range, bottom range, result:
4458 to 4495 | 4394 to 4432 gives 0.95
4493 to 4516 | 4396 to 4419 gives 1.07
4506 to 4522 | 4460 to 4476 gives 1.15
